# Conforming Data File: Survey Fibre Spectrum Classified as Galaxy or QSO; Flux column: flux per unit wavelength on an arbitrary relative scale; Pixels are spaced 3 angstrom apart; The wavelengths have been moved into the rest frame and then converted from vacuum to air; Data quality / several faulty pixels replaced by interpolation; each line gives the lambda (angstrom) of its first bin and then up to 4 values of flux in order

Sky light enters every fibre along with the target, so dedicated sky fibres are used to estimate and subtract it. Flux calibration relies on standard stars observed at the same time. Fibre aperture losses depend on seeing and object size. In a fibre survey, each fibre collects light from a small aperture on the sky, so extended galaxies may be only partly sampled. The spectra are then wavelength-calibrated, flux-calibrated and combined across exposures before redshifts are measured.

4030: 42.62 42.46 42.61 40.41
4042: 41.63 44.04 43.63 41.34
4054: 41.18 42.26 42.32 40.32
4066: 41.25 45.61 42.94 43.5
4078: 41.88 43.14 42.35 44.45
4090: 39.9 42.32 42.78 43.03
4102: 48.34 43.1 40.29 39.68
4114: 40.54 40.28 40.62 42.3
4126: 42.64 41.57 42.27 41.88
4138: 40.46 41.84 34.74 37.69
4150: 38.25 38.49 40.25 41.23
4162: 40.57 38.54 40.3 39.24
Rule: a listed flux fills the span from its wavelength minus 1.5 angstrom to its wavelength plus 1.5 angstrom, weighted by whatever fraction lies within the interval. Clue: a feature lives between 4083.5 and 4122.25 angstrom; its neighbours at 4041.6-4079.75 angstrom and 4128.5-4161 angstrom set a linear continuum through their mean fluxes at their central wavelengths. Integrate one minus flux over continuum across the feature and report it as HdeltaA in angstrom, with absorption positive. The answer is -0.9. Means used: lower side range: 42.5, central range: 42.1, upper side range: 39.8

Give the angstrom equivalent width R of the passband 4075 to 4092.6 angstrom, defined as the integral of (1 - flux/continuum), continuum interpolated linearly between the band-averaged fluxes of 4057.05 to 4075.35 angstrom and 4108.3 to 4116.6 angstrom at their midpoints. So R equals -0.3 angstrom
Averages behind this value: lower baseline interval 42.6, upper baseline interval 40.2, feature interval 42.4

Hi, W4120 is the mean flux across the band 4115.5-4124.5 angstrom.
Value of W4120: 41.1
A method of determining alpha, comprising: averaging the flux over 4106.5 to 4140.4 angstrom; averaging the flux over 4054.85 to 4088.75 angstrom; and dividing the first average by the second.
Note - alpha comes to 1.0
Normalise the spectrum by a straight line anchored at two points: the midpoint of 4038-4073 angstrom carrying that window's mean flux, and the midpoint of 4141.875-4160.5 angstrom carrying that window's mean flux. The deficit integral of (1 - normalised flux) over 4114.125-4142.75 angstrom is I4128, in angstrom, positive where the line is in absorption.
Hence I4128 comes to -1.45 angstrom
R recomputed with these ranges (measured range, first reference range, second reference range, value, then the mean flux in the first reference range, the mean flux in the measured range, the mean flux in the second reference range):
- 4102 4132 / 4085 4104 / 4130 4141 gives 0.6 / 43.4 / 41.6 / 41.6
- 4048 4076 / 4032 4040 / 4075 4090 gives 0.0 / 41.9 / 42.4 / 42.7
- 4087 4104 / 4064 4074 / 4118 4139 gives -0.4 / 43.1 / 43.4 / 41.7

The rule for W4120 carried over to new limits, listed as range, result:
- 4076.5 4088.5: 43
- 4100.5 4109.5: 43.9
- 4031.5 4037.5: 42.5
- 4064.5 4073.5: 43.3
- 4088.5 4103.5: 43.3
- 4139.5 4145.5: 38.3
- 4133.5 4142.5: 41.4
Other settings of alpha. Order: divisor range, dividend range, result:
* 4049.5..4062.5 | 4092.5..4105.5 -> 1.06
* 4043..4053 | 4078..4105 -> 1.01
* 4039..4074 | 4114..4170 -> 0.95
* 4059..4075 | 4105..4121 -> 0.95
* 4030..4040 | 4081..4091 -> 1.01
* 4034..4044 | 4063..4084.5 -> 1.03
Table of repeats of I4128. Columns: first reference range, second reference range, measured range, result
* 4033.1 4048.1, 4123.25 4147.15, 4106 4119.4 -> 0.2 angstrom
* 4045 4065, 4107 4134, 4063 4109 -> -1.5 angstrom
